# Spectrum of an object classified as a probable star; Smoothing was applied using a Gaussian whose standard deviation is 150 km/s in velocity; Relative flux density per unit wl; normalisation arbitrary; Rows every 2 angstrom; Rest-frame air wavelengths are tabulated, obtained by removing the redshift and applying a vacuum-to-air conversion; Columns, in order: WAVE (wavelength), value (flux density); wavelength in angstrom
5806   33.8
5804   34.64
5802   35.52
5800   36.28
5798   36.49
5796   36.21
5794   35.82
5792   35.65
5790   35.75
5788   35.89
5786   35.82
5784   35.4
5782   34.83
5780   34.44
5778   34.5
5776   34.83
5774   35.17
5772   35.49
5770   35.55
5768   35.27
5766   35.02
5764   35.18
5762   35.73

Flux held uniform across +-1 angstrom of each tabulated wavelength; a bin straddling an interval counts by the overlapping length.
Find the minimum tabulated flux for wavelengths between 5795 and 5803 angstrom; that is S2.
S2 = 35.52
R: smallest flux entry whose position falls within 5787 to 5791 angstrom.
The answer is 35.75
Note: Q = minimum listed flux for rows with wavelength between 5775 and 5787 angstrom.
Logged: 34.44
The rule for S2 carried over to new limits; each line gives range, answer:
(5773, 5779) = 34.5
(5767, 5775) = 35.17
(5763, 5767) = 35.02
